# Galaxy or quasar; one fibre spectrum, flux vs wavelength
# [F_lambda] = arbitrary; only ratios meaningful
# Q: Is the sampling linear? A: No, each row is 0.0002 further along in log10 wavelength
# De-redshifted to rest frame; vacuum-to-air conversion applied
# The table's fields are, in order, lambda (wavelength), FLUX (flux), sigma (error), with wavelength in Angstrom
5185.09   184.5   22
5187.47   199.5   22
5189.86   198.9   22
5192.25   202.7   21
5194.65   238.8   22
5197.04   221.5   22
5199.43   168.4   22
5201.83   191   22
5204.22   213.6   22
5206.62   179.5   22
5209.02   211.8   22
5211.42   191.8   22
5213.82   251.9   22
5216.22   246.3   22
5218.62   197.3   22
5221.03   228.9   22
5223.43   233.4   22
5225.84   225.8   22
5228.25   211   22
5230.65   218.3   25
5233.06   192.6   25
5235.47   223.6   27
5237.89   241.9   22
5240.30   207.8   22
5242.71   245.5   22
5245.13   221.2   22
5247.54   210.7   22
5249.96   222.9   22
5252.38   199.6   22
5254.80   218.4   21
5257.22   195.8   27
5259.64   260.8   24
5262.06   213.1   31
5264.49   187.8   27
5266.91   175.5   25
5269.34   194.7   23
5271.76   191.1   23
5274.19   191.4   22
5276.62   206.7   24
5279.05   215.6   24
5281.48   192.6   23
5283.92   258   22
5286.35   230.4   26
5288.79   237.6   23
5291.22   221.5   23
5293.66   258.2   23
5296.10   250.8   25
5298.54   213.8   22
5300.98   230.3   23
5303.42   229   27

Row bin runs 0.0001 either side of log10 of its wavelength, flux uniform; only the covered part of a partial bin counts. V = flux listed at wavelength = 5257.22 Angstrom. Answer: 195.8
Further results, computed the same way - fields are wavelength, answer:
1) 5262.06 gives 213.1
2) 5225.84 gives 225.8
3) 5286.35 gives 230.4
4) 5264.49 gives 187.8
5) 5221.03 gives 228.9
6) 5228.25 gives 211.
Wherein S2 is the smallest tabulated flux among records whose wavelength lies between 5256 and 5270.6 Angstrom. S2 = 175.5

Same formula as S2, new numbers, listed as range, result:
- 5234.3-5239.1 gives 223.6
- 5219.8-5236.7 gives 192.6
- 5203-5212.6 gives 179.5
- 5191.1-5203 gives 168.4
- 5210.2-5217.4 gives 191.8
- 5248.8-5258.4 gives 195.8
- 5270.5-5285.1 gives 191.1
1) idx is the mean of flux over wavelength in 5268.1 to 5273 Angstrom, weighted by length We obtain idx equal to 193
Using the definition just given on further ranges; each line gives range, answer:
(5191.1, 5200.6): 208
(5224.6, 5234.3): 212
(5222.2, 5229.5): 224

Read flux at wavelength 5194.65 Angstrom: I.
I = 238.8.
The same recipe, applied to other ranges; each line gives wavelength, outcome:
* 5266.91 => 175.5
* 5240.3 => 207.8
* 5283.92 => 258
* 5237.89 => 241.9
